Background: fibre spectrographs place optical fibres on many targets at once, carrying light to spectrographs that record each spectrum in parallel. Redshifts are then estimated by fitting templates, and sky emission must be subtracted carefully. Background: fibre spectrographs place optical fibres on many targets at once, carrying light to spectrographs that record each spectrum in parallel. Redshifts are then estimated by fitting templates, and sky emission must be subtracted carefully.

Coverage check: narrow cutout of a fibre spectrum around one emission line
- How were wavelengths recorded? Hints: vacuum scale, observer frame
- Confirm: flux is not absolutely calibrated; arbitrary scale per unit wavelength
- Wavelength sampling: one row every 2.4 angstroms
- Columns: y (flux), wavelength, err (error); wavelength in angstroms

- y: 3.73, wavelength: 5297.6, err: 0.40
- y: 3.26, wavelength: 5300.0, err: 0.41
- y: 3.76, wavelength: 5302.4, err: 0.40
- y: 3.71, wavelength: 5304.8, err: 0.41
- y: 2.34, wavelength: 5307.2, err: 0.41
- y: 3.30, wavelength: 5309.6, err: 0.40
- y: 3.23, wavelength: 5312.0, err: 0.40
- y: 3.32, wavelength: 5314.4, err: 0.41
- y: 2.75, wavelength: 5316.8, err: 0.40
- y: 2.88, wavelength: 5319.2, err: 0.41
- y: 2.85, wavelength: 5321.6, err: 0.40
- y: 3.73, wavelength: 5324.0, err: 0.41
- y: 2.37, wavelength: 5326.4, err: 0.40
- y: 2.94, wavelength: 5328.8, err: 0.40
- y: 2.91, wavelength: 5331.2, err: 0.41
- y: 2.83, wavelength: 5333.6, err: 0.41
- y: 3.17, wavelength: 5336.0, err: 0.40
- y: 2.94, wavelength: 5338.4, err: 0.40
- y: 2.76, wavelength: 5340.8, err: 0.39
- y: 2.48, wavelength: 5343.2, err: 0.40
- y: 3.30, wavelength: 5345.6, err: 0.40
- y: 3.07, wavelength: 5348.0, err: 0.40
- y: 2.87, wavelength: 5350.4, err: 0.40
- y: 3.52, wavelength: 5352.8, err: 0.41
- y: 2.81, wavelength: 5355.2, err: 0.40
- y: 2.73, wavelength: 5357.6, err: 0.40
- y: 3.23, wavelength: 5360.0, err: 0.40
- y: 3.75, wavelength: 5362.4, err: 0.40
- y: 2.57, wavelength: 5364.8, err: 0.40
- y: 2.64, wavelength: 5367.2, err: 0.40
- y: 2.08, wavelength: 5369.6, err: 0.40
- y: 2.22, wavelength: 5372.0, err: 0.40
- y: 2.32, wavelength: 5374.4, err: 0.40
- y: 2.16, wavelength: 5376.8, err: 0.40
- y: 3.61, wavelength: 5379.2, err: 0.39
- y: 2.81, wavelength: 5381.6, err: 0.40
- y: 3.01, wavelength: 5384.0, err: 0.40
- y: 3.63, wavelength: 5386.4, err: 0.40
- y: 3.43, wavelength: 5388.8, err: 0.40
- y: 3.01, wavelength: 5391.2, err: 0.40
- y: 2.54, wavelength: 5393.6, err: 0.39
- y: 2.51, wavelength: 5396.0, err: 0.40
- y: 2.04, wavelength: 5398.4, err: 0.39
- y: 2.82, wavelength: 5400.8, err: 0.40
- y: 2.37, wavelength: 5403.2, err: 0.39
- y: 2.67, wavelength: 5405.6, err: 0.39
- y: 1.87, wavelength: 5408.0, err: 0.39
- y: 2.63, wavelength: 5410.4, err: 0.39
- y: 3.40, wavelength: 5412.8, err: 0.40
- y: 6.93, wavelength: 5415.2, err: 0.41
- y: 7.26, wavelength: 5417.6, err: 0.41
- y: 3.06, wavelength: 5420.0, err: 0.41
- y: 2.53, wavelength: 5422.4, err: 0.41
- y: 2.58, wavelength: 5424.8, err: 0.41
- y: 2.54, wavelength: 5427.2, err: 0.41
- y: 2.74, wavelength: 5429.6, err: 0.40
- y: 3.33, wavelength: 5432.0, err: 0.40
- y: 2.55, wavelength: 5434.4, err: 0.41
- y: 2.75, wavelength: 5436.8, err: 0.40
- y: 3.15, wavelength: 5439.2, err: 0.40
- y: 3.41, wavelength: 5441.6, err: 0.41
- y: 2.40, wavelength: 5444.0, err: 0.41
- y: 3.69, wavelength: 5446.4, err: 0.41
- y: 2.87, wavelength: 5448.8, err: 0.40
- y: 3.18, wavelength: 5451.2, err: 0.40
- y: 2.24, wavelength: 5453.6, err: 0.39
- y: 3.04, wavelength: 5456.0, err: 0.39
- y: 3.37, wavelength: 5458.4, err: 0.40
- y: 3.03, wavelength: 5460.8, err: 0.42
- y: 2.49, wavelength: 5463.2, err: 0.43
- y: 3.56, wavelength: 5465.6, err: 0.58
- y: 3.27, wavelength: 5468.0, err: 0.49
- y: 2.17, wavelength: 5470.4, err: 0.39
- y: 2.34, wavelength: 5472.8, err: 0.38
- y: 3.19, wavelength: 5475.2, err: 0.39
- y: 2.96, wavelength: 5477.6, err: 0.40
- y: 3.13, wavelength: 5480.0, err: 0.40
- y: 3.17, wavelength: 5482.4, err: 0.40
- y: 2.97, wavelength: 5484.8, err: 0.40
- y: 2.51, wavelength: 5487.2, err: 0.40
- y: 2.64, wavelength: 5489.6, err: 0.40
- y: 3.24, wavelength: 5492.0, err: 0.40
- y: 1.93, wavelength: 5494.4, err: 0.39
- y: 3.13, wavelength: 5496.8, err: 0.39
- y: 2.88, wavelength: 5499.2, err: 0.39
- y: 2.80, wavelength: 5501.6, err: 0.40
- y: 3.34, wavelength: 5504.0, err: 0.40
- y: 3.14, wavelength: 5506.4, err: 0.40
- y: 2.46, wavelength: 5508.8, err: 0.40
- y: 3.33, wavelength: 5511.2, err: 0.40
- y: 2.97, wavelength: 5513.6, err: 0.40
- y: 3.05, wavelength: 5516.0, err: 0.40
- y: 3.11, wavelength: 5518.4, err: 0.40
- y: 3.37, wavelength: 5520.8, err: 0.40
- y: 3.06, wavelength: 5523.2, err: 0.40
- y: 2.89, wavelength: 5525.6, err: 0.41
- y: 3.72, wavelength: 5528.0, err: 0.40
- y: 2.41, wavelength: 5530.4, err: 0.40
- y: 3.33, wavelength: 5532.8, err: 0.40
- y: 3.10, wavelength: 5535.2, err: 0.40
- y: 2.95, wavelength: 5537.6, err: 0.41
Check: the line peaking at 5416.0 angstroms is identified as H-gamma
